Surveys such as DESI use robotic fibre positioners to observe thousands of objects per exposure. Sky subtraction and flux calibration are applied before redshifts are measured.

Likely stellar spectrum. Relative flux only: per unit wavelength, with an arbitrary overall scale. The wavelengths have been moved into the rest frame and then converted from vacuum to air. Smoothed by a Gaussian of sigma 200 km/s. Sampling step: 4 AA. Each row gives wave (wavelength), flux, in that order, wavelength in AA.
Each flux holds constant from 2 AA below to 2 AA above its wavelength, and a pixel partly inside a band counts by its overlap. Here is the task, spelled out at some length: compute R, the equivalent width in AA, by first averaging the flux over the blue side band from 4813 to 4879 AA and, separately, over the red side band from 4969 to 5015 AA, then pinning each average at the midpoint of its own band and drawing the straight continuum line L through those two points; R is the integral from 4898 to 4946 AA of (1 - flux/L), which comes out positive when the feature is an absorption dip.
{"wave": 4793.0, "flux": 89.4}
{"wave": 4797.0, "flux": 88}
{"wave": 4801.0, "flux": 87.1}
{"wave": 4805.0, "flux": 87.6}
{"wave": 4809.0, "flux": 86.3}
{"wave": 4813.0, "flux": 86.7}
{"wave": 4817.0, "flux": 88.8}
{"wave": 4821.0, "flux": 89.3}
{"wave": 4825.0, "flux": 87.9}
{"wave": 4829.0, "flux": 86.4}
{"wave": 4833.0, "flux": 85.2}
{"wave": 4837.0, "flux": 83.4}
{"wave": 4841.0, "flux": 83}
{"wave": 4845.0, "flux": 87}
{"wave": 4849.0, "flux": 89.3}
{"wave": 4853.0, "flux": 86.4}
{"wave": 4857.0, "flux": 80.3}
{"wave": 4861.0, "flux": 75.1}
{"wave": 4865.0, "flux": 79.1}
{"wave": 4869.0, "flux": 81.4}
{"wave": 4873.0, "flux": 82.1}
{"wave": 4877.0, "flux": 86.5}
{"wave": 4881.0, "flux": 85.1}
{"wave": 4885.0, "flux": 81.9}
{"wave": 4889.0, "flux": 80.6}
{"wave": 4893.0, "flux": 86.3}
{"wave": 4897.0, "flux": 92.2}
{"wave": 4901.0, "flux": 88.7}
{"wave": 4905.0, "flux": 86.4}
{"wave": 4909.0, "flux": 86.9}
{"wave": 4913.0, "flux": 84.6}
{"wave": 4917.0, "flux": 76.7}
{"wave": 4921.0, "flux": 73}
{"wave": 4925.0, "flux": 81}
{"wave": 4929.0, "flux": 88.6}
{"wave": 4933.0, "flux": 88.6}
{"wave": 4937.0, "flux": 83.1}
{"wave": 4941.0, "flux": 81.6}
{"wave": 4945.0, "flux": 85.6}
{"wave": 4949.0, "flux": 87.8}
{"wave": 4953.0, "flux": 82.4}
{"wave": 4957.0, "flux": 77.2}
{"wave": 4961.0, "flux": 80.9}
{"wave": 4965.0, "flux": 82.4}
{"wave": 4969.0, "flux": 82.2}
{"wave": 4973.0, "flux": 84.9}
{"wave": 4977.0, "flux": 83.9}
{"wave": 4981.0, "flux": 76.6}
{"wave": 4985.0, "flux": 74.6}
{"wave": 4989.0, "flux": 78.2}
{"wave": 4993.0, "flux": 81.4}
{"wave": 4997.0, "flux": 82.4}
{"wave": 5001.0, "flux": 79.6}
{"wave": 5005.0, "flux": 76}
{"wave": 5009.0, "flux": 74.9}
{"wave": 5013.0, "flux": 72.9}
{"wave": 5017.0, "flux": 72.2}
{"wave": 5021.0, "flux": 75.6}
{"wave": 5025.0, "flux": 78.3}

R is -1.4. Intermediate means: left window 84.5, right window 78.8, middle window 83.9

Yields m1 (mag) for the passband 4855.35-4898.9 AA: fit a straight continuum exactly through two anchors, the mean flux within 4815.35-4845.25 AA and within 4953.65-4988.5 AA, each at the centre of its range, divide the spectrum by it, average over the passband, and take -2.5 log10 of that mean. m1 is 0.020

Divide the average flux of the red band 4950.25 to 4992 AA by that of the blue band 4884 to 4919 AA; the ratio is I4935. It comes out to 0.9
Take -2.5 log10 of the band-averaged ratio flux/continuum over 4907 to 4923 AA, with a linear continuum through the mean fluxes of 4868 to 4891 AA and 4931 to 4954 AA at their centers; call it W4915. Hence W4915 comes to 0.05 mag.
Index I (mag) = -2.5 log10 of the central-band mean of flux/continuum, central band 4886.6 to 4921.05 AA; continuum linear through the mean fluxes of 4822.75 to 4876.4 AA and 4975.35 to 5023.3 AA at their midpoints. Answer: -0.04 mag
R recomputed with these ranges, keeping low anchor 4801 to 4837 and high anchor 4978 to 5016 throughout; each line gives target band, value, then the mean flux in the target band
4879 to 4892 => 0.1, 82.8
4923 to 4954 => -1.7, 84.9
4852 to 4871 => 1.0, 80.1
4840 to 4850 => -0.1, 86.5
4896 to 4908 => -0.9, 88.7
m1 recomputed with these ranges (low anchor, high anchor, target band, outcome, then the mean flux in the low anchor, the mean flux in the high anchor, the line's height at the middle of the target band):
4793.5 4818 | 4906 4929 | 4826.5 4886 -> 0.02 mag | 87.5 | 81.4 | 84.7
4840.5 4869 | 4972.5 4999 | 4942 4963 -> -0.03 mag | 82.8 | 80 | 80.7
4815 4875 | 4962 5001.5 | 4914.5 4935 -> 0.01 mag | 84.3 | 80.7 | 82.2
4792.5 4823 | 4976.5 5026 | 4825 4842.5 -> 0.02 mag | 87.8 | 77.2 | 86.4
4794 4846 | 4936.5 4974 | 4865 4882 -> 0.03 mag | 86.7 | 82.7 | 85.1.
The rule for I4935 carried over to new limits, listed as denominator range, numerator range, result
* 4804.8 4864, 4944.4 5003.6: 0.95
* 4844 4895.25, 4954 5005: 0.97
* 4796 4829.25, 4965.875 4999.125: 0.92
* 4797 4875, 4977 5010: 0.92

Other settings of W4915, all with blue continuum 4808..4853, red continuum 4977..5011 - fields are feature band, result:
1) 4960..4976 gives -0.042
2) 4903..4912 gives -0.048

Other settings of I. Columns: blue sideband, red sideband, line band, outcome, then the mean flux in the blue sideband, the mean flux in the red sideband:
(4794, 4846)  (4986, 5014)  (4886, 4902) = -0.044 mag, 86.7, 78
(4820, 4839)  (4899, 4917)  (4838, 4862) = 0.029 mag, 86.3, 85.5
